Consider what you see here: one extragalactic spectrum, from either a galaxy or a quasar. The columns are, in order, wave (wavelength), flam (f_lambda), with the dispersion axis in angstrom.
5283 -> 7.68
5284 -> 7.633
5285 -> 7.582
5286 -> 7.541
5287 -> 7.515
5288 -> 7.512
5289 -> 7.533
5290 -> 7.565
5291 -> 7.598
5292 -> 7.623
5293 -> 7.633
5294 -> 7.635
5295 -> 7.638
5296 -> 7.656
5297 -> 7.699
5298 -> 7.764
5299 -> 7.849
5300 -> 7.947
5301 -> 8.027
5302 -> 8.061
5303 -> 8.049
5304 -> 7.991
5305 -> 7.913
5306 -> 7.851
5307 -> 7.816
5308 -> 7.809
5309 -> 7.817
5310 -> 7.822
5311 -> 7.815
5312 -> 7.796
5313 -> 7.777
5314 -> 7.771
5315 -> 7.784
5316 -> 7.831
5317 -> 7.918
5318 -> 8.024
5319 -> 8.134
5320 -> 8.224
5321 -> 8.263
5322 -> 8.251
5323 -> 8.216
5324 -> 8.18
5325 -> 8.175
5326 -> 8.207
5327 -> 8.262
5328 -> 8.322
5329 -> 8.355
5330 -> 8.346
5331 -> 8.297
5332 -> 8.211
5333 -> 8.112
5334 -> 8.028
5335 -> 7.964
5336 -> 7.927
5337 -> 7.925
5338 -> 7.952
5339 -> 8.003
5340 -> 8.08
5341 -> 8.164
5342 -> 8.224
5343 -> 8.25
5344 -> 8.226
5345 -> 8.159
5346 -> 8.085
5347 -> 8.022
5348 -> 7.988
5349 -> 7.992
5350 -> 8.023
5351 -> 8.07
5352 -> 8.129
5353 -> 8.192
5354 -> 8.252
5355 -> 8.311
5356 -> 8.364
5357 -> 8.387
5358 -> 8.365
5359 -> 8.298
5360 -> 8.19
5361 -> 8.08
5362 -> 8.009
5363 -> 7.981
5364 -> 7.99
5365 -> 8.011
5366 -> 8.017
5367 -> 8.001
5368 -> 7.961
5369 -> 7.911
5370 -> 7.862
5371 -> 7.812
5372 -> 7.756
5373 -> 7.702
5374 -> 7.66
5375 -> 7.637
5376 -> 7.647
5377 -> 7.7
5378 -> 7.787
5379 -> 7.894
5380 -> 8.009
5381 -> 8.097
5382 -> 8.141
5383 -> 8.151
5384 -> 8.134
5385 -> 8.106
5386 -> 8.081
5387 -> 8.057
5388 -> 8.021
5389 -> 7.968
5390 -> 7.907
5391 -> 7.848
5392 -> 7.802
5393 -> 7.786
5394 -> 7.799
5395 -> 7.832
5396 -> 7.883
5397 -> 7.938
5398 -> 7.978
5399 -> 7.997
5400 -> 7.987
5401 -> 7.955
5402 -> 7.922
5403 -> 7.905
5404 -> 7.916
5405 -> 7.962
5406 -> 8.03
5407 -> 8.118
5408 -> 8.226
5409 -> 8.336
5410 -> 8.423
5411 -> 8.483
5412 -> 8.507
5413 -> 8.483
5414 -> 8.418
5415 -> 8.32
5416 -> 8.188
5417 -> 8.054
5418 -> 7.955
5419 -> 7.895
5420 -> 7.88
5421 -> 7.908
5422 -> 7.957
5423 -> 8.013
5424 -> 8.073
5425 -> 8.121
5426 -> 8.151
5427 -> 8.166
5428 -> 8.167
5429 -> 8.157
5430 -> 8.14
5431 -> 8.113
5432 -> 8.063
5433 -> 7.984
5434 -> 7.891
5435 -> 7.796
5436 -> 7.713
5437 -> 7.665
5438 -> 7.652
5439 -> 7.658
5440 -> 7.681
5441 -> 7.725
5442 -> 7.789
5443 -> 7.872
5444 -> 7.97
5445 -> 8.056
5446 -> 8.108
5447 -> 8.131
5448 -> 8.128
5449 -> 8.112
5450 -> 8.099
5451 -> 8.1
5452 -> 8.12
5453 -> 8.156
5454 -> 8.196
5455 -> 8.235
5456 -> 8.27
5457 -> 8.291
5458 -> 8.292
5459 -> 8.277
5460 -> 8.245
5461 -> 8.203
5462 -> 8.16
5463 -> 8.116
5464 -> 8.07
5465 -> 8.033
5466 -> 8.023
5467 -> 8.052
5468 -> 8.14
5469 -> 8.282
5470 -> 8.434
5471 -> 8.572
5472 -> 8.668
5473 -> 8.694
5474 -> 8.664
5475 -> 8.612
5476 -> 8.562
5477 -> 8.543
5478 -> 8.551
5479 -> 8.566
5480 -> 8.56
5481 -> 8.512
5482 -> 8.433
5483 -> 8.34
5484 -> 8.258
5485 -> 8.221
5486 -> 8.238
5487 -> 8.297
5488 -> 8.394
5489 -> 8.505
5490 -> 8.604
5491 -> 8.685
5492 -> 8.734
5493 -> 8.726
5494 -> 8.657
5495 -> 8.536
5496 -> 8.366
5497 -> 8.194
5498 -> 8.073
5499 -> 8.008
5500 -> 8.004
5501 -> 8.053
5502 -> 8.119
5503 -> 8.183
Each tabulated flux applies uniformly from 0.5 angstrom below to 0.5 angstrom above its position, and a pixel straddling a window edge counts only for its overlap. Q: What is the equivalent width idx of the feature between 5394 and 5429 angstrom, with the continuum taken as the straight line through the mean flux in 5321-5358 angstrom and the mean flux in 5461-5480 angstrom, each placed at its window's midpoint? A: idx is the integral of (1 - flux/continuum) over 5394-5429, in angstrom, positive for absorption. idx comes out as 0.8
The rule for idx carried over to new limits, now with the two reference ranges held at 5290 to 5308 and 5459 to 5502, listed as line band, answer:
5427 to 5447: 0.8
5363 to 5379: 0.4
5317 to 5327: -0.4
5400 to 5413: 0.0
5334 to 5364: -0.6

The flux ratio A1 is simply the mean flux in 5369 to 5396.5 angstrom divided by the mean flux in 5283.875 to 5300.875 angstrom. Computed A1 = 1.0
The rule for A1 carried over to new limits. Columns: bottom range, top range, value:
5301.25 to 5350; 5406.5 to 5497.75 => 1.02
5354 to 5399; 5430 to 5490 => 1.03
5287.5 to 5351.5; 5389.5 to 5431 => 1.01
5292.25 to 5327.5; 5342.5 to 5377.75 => 1.01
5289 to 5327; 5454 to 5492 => 1.06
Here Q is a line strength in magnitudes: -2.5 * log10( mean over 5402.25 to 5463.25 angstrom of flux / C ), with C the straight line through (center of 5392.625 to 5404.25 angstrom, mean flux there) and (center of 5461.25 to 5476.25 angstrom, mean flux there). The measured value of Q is 0.00 mag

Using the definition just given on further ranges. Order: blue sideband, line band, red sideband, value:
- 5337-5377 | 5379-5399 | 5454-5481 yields 0.02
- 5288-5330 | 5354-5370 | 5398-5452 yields -0.02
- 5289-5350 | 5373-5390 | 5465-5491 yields 0.03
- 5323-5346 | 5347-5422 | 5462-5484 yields 0.03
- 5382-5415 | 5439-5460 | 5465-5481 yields 0.03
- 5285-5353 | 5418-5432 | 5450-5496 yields 0.03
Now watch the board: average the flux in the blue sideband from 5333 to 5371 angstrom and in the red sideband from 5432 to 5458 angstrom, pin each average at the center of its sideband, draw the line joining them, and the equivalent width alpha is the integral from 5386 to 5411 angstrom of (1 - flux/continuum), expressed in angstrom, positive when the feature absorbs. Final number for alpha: 0.1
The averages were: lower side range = 8.09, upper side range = 7.98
